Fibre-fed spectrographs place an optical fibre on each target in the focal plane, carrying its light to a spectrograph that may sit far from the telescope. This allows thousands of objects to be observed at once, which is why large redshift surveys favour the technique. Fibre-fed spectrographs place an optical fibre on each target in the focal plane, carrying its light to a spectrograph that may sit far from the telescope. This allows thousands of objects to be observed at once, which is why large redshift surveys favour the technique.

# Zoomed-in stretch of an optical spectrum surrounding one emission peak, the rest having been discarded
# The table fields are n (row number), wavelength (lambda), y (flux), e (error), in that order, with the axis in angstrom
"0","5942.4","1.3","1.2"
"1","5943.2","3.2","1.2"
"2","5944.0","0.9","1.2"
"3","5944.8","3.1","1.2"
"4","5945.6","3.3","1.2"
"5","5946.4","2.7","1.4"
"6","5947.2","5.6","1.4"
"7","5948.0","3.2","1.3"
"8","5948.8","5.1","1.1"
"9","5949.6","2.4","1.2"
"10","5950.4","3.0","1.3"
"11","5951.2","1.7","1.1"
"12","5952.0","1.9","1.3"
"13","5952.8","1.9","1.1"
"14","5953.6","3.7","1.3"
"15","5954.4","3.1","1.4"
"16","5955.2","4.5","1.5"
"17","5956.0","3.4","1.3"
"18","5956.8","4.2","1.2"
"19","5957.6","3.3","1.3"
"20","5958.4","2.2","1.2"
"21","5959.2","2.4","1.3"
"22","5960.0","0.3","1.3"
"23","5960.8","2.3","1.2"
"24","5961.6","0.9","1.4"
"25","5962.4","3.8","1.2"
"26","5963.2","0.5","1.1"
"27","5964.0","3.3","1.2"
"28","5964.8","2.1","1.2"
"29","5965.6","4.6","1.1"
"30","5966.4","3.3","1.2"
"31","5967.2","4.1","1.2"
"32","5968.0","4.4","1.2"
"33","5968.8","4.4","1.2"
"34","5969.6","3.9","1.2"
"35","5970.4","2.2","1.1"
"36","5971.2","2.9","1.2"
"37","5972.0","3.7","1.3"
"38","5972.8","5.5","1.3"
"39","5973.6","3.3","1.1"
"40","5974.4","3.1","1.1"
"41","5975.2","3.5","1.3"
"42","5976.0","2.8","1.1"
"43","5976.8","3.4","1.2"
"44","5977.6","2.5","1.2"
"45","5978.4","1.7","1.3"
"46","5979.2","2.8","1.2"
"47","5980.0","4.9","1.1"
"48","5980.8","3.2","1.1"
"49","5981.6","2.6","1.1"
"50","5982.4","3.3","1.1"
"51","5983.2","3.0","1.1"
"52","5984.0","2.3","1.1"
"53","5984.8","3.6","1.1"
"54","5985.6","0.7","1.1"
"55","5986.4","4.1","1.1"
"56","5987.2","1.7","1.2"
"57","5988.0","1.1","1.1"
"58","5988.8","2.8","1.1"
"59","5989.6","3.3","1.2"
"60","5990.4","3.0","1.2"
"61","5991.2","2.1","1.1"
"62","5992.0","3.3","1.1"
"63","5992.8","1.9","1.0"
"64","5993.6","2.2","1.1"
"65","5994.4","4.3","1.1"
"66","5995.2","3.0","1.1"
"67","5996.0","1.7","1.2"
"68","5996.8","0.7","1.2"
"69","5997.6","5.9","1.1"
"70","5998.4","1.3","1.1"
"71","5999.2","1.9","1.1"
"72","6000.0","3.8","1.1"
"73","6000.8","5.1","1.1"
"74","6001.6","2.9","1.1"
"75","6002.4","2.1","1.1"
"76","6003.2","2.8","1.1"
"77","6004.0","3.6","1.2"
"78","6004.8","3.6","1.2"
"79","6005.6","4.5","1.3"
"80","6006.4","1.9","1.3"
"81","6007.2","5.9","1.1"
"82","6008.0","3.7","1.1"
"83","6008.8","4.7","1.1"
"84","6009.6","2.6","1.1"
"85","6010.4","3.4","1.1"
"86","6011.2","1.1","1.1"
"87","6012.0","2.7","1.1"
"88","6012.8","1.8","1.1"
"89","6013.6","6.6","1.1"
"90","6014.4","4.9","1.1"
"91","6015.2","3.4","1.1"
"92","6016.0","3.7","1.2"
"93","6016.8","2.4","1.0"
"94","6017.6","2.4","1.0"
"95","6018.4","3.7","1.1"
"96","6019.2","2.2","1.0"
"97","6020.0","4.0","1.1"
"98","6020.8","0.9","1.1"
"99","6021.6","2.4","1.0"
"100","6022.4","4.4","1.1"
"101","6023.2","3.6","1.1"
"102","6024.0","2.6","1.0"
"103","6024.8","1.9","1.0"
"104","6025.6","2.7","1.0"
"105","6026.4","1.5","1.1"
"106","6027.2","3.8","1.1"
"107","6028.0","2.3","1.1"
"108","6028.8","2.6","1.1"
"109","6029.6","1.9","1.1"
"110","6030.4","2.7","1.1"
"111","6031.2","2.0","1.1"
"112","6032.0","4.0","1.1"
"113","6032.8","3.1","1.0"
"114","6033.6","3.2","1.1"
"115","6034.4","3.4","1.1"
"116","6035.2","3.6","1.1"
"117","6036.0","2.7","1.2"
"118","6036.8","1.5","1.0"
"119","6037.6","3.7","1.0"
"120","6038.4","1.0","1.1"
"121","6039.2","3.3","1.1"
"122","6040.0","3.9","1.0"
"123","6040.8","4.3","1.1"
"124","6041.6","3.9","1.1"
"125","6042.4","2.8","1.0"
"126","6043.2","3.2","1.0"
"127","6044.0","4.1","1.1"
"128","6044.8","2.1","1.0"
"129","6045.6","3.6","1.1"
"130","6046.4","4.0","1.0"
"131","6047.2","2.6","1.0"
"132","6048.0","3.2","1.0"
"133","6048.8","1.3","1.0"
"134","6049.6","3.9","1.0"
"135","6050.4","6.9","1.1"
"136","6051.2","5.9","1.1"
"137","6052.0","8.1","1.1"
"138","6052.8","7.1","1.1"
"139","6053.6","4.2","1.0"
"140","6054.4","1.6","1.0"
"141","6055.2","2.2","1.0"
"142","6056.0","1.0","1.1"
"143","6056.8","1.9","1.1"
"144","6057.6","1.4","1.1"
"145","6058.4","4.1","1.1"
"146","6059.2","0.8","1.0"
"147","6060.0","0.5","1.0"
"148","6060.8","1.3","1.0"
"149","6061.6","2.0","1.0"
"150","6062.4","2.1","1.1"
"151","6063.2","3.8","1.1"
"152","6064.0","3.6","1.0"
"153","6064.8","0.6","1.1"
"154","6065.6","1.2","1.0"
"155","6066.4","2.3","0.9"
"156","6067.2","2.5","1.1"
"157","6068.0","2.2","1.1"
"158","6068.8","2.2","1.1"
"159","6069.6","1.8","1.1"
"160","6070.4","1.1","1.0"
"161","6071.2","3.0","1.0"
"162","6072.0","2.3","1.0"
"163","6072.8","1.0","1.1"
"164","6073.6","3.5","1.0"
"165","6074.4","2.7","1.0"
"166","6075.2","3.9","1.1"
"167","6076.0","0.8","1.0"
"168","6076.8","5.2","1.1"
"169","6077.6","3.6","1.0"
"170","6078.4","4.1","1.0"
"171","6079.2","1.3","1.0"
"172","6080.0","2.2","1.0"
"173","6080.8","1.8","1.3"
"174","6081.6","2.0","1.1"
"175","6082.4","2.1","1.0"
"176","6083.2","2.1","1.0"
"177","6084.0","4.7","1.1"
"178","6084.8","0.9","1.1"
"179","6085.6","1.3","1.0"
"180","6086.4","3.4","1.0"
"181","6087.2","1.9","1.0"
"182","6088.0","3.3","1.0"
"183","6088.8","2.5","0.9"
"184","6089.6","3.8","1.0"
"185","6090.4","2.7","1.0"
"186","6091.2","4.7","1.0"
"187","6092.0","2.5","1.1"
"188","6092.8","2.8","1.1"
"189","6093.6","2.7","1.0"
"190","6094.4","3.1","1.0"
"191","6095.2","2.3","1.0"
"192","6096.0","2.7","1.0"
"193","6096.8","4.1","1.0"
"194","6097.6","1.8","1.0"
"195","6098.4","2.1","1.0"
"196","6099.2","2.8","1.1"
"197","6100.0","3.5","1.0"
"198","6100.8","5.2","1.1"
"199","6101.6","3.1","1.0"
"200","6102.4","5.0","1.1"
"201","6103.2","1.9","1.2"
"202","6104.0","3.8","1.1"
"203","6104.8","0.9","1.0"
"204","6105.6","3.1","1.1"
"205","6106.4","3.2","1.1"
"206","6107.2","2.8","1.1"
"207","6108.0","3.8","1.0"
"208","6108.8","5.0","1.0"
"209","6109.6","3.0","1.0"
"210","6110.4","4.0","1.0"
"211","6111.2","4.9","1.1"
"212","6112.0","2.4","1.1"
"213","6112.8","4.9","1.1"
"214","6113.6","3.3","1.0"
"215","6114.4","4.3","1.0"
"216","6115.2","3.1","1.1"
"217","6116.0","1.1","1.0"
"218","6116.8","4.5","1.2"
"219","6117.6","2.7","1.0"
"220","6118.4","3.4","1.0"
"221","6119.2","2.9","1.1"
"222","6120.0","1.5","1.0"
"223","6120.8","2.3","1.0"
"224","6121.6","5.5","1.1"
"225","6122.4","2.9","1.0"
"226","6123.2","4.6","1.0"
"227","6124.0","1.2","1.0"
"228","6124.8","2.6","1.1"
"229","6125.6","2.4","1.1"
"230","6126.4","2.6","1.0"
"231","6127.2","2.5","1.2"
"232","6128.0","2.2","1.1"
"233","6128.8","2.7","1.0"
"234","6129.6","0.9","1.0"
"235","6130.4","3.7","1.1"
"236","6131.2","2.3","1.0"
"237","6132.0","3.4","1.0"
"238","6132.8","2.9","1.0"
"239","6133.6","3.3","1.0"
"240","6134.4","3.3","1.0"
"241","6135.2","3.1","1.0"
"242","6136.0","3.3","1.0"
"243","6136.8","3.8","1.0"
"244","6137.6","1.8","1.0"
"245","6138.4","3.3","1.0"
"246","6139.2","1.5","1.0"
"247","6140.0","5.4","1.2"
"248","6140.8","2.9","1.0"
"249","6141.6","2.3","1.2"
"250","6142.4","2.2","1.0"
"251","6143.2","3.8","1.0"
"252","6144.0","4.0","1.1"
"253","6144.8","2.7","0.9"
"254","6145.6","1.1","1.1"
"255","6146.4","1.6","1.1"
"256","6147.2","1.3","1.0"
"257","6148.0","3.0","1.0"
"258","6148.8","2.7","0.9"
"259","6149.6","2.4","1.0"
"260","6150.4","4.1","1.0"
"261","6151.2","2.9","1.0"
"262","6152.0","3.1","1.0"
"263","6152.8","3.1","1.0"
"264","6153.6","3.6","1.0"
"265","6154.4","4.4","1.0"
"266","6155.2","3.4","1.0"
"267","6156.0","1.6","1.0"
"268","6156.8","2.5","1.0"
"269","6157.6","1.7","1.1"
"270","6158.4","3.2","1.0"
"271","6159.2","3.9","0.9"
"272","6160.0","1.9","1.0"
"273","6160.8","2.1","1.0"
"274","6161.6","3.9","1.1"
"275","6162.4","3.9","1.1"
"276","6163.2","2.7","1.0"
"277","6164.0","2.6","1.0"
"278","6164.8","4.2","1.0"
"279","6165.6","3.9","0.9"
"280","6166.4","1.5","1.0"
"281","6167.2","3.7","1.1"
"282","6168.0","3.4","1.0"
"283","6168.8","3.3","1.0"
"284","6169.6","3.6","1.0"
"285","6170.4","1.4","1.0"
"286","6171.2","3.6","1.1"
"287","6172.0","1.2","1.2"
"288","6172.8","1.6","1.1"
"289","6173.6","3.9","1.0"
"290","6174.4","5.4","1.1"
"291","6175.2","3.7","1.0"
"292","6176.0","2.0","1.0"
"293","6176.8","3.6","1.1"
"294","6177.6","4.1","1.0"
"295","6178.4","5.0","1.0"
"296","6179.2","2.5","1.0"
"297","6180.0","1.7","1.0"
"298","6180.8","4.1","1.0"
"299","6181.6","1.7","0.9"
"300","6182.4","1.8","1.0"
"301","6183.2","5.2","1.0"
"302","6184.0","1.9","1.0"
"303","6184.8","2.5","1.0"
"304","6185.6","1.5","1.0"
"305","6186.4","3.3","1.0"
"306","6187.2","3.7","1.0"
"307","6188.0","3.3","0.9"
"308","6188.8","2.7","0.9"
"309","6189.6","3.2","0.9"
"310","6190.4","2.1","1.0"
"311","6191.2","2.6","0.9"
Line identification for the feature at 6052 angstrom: H-beta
